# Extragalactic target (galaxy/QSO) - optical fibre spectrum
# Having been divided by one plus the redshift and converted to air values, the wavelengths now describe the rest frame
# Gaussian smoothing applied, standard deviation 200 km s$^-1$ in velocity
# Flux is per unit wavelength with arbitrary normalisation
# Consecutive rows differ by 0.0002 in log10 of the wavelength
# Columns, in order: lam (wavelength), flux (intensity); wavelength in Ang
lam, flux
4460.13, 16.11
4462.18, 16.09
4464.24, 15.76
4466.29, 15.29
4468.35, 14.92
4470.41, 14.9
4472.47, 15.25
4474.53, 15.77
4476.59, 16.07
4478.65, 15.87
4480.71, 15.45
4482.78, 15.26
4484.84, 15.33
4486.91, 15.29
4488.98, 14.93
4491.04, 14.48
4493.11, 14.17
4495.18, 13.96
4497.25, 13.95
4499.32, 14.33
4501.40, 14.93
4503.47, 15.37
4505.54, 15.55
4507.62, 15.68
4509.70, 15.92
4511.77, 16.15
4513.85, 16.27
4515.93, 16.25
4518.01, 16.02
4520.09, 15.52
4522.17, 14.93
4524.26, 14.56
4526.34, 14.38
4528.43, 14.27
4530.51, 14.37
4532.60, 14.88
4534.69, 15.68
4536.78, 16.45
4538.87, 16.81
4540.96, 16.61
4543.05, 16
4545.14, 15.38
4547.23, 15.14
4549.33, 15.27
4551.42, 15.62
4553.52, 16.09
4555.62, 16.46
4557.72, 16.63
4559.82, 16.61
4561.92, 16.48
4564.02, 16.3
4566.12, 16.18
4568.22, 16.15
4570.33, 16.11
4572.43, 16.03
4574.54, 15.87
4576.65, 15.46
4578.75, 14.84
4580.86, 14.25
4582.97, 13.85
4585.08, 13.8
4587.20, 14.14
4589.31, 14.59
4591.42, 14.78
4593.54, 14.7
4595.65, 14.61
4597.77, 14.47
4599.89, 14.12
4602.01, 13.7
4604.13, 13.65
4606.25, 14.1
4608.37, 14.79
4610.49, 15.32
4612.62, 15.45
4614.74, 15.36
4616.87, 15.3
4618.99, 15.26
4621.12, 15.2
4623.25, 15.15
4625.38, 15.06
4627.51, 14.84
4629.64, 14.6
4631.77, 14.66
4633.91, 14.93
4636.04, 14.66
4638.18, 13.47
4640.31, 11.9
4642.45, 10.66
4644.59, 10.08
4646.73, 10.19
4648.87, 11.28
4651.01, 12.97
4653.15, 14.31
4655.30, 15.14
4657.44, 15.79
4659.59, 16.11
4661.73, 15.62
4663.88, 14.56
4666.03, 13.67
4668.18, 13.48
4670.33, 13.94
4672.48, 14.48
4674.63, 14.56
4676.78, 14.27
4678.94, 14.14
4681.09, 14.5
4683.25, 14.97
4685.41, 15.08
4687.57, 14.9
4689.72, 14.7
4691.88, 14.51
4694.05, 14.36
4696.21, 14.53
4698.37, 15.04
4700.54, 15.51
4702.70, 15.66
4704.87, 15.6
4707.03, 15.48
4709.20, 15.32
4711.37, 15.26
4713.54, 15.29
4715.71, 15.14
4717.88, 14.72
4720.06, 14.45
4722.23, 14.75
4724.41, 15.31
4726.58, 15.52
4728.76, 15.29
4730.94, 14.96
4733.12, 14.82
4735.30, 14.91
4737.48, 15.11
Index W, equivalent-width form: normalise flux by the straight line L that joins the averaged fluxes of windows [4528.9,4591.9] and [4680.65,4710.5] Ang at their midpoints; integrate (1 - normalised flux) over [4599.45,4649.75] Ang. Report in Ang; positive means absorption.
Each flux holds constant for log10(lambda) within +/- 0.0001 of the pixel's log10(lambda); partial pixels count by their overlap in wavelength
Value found 4.6 Ang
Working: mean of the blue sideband 15.6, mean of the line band 13.9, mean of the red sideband 15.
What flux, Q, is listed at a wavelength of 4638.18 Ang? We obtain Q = 13.47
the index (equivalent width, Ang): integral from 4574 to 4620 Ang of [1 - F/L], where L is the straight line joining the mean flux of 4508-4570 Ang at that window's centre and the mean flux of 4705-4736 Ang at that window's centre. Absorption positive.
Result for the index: 2.72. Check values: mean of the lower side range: 15.8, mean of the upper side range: 15.1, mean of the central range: 14.6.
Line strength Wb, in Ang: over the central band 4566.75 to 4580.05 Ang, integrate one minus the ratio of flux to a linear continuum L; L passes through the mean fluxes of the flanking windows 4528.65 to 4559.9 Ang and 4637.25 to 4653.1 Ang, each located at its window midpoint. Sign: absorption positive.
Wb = -1.0 Ang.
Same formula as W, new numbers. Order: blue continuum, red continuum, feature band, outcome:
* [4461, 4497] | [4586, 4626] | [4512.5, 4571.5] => -3.2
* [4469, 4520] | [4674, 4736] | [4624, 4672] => 4.2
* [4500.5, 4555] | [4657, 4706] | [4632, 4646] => 2.2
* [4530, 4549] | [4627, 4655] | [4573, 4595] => -0.2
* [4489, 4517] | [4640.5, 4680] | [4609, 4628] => -1.6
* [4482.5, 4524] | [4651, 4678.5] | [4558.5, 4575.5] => -1.4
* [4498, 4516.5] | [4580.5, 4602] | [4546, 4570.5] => -2.1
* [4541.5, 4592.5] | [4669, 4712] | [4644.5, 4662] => 1.7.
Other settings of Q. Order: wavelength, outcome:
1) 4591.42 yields 14.78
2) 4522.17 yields 14.93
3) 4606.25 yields 14.1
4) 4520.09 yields 15.52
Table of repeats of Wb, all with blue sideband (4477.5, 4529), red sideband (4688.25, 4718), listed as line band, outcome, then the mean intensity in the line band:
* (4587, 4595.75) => 0.3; 14.6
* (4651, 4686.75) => 1.2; 14.6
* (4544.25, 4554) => -0.2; 15.5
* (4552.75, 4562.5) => -0.8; 16.5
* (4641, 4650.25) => 2.7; 10.7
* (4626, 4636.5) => 0.3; 14.8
